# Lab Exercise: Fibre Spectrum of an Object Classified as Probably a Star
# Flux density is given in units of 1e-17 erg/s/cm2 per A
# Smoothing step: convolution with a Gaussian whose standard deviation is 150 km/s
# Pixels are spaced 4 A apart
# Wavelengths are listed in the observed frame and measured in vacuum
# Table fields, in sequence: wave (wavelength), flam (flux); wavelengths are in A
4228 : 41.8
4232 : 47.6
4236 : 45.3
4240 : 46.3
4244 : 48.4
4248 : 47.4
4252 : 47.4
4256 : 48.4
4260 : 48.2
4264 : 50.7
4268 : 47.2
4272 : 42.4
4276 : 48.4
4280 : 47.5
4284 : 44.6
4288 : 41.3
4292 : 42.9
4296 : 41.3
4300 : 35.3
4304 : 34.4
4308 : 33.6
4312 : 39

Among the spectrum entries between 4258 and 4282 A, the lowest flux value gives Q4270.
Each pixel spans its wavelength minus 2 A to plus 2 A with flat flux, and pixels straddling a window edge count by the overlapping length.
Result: 42.4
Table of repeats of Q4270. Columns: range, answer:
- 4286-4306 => 34.4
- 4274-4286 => 44.6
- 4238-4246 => 46.3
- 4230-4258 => 45.3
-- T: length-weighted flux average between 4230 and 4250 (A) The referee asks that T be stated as 47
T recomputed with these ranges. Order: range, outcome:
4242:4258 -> 47.9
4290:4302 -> 39.8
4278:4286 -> 46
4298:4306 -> 34.8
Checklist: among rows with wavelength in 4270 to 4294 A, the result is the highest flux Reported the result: 48.4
